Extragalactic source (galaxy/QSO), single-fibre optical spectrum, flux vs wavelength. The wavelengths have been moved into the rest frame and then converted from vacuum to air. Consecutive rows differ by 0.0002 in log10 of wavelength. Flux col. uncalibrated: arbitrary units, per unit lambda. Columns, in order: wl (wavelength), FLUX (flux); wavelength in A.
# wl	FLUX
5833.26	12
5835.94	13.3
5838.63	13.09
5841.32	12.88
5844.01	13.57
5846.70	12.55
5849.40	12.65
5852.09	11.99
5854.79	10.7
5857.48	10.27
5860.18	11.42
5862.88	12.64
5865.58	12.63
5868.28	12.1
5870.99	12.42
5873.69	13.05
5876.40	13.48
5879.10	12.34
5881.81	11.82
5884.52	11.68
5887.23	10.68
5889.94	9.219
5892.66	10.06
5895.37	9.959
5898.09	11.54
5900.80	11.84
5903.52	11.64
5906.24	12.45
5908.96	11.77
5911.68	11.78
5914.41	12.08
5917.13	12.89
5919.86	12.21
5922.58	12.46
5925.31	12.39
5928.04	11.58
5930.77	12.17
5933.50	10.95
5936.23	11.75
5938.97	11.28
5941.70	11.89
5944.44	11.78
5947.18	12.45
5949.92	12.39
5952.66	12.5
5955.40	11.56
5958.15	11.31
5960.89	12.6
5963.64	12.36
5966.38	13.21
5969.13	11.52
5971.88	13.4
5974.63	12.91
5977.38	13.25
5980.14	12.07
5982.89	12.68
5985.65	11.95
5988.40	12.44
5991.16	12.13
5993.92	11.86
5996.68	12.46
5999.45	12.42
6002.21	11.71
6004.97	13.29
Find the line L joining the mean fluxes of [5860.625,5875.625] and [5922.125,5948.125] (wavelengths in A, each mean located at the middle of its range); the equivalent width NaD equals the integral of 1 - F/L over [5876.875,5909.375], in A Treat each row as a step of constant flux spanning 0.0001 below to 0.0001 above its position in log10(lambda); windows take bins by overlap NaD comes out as 2.6 A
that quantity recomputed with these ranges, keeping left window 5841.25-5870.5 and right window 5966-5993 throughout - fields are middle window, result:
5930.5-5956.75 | 1.1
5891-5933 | 1.8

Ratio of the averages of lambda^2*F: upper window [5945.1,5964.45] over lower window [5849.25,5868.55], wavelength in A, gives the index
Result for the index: 1.1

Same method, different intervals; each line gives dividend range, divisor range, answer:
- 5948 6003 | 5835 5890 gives 1.05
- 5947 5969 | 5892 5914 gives 1.09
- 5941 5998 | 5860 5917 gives 1.08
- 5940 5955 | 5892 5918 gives 1.06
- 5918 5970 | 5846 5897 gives 1.06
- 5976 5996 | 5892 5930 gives 1.07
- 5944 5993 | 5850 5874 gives 1.08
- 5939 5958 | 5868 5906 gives 1.06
